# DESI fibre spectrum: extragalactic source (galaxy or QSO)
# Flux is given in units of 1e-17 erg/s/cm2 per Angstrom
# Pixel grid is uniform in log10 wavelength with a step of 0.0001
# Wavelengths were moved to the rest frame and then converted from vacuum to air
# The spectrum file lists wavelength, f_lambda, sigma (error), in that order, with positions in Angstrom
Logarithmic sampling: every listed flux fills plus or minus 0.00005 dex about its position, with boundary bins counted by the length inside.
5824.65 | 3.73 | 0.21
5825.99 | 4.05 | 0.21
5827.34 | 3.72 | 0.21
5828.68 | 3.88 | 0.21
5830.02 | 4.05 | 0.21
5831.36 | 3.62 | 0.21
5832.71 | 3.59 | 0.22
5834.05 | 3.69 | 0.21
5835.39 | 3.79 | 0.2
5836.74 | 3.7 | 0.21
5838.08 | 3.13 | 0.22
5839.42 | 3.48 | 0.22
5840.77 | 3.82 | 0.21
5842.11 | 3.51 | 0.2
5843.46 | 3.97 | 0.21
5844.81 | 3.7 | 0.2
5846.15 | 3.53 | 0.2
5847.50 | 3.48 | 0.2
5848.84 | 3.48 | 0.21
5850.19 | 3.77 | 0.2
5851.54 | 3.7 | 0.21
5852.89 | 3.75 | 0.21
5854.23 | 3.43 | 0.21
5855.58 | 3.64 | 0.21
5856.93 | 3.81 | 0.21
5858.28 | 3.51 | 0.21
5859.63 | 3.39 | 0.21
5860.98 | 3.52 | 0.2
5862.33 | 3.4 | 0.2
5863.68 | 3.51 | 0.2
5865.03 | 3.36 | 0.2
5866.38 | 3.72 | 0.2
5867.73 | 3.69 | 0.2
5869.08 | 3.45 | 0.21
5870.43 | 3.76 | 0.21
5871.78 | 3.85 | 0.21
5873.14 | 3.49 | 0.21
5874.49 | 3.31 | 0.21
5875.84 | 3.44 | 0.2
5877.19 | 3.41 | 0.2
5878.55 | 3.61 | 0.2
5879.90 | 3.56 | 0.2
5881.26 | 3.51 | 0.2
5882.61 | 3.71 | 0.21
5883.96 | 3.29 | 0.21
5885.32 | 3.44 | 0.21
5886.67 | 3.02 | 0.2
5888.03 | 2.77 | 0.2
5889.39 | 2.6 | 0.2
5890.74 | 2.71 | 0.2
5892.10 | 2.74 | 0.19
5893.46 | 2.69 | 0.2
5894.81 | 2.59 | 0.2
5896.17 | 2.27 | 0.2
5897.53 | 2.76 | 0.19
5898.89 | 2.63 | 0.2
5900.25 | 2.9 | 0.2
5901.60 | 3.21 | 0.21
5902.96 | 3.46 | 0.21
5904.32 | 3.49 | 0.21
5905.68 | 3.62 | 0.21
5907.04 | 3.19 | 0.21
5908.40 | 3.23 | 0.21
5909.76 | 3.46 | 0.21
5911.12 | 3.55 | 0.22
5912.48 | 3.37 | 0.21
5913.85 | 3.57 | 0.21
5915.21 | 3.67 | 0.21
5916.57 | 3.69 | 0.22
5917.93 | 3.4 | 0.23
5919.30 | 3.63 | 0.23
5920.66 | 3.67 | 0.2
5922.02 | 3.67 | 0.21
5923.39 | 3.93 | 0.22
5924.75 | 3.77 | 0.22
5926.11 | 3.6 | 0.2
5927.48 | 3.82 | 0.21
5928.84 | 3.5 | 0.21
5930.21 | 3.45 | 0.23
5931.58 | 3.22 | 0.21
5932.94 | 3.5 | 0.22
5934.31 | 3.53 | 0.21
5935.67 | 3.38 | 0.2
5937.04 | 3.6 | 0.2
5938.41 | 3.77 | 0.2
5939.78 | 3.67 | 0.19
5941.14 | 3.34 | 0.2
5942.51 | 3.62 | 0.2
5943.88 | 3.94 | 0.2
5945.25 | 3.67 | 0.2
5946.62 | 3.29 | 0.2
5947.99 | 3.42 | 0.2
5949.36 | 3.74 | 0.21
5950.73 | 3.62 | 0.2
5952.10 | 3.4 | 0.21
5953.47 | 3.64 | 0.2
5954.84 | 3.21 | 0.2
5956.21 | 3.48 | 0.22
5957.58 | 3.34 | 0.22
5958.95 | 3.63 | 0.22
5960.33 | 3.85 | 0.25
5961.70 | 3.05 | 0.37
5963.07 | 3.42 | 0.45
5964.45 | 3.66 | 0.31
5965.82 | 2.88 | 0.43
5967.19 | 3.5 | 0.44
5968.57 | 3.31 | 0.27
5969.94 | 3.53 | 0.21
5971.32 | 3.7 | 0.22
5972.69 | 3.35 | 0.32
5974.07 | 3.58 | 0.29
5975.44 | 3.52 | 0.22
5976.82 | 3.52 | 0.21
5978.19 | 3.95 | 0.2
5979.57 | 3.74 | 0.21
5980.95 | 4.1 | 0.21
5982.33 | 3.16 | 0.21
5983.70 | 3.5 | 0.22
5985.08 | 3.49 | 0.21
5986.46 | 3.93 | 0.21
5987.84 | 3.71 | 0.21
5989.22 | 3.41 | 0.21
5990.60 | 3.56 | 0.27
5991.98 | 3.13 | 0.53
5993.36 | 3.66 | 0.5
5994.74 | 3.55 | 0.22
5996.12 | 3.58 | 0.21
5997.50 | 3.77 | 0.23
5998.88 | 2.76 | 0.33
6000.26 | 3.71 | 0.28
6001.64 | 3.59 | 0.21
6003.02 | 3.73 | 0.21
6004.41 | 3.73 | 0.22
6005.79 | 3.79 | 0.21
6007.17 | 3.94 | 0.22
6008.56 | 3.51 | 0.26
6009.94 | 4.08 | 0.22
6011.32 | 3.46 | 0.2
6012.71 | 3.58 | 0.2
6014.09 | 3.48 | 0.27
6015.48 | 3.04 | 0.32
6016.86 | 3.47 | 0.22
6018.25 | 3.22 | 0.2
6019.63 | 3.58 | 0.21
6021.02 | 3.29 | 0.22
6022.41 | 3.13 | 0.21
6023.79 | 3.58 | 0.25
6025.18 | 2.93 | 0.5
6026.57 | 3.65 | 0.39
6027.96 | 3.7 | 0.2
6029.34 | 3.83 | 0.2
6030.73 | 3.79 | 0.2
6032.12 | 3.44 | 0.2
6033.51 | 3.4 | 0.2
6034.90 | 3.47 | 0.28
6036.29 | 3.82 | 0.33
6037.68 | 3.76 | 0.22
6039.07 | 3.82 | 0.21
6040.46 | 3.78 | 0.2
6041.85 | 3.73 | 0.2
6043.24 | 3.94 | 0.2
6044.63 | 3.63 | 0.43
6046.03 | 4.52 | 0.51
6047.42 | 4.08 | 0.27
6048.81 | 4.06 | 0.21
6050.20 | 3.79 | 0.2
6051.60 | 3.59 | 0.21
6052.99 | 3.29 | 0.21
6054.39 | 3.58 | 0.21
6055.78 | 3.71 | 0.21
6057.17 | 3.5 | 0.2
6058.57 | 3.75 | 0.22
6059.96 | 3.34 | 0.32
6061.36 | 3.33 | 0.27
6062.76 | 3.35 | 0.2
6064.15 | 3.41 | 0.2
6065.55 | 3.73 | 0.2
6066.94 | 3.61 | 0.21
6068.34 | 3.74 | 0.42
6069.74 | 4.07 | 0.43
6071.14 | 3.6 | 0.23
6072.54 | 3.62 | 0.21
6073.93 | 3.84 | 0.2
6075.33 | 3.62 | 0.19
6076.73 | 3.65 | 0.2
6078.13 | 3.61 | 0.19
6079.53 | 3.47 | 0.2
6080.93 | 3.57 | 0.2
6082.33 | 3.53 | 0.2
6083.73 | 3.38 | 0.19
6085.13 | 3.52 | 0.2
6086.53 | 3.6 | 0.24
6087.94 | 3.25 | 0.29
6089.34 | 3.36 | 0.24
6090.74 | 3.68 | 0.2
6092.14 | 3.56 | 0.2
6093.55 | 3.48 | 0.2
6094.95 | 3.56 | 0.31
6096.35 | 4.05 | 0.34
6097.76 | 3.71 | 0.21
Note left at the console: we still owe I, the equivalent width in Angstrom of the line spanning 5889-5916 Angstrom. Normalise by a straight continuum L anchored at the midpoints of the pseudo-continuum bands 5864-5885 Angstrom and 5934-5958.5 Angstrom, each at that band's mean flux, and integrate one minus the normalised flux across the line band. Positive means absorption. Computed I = 3.4 Angstrom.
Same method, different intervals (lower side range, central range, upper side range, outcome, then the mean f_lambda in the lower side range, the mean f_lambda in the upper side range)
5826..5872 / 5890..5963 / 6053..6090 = 4.2 Angstrom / 3.63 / 3.56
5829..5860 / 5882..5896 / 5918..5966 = 2.6 Angstrom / 3.64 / 3.54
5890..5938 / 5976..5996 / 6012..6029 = -1.3 Angstrom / 3.33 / 3.4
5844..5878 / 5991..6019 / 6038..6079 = 0.9 Angstrom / 3.57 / 3.7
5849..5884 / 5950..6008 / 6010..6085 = 0.8 Angstrom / 3.56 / 3.6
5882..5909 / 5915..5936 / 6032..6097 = -3.1 Angstrom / 3.01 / 3.64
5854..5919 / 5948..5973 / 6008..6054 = 0.1 Angstrom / 3.32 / 3.62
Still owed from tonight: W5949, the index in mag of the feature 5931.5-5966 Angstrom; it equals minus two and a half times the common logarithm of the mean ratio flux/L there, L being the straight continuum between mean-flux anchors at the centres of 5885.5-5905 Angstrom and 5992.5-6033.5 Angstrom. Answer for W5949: -0.11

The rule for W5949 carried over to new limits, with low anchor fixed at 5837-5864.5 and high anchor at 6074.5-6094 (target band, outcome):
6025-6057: -0.056 mag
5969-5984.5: -0.016 mag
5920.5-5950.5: -0.011 mag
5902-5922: 0.019 mag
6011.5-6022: 0.051 mag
